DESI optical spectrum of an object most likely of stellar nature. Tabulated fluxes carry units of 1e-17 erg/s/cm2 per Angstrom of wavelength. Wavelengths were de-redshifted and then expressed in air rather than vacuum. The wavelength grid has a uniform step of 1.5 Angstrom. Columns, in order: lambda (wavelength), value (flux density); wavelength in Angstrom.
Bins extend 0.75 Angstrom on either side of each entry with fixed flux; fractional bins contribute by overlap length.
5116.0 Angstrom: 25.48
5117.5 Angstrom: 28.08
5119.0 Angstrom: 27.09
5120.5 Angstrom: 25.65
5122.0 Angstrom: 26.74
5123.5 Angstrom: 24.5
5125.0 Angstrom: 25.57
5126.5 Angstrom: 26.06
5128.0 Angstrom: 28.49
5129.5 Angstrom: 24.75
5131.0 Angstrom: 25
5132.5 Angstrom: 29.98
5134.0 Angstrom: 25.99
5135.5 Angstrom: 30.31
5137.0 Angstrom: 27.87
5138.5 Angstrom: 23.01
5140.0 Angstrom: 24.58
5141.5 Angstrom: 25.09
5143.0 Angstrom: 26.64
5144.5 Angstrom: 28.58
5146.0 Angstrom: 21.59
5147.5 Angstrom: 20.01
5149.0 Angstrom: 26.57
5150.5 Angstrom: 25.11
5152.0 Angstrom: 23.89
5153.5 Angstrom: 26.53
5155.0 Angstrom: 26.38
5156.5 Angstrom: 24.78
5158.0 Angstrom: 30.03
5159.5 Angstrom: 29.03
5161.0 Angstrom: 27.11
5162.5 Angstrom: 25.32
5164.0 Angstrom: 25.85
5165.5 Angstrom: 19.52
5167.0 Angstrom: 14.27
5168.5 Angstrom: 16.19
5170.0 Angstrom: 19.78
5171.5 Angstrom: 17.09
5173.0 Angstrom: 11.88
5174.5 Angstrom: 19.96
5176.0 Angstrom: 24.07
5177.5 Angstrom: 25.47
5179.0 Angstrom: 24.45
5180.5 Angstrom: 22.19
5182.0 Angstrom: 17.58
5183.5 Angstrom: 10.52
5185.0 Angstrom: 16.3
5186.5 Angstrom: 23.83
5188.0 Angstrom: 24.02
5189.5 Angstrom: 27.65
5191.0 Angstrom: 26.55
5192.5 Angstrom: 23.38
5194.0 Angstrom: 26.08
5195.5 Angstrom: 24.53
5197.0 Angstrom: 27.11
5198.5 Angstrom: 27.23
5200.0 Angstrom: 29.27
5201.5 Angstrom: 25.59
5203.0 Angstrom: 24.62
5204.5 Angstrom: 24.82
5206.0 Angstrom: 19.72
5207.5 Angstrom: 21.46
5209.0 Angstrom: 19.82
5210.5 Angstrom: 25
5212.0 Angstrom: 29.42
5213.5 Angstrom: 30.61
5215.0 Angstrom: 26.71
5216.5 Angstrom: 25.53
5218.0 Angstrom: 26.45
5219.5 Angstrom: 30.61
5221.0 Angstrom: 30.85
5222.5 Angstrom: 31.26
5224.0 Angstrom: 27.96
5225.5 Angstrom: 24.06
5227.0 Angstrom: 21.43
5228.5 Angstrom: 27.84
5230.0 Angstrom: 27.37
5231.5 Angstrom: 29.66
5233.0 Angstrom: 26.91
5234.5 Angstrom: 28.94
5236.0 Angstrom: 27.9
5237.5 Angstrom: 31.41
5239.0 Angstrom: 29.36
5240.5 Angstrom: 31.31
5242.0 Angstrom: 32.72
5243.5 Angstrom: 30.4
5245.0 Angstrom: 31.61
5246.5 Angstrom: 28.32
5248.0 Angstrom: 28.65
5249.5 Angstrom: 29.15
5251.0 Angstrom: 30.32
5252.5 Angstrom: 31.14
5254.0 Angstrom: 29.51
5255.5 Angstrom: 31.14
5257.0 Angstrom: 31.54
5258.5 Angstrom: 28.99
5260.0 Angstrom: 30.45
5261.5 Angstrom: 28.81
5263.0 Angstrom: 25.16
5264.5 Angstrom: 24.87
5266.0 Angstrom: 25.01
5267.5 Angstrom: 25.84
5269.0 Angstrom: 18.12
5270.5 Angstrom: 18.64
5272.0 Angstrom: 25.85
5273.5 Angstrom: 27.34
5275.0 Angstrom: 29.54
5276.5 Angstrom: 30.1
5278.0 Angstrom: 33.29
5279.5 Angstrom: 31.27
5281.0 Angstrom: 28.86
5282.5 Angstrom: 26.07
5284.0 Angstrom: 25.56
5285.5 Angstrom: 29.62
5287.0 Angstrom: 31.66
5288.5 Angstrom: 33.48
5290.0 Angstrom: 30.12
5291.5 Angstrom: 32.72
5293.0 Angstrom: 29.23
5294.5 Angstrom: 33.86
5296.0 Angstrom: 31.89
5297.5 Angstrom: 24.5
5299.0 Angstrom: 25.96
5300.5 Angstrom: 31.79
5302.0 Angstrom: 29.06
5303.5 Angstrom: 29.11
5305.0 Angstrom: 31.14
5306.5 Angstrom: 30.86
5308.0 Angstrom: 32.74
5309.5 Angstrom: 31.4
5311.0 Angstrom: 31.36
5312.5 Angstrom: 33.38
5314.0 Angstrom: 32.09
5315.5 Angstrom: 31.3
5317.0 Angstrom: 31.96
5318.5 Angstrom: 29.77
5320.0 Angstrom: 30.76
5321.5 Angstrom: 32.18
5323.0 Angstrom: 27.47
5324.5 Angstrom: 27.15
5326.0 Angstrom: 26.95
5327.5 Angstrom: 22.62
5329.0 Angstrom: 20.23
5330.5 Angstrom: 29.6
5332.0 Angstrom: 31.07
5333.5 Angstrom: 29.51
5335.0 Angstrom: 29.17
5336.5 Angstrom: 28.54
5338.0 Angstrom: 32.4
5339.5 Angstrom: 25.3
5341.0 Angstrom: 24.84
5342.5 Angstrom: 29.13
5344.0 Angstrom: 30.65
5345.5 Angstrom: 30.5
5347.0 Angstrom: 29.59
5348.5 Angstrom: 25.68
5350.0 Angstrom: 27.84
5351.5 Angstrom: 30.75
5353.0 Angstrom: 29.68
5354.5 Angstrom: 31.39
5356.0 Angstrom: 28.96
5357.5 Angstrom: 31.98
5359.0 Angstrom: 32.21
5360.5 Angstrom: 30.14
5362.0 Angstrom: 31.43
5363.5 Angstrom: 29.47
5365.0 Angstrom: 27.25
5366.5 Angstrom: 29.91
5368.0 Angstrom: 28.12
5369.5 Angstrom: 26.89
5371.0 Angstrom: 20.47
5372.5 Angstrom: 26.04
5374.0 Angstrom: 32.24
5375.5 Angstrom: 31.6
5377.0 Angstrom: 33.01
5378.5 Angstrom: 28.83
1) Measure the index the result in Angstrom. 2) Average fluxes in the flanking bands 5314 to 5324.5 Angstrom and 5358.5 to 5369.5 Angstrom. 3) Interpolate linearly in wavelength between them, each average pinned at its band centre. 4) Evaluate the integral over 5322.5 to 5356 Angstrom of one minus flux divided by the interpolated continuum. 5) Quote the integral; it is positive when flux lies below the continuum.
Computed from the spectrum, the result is 2.0 Angstrom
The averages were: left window 30.4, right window 29.5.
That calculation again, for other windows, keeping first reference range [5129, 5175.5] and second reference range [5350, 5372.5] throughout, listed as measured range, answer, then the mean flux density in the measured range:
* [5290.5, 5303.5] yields -1.1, 29.8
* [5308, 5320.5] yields -1.7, 31.6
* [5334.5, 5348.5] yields -0.1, 28.7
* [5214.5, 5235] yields -1.4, 27.5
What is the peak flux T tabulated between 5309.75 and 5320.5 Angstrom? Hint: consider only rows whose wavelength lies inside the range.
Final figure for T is 33.38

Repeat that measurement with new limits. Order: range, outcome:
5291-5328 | 33.86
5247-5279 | 33.29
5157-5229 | 31.26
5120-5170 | 30.31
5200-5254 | 32.72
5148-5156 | 26.57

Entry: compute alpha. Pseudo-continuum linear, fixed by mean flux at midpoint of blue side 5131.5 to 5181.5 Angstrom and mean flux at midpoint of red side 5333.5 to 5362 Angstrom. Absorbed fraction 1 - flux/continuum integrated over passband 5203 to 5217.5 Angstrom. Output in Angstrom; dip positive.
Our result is 0.37 Angstrom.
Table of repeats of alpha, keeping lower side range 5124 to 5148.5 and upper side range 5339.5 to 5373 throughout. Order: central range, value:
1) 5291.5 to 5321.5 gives -2.9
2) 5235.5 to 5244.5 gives -1.1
